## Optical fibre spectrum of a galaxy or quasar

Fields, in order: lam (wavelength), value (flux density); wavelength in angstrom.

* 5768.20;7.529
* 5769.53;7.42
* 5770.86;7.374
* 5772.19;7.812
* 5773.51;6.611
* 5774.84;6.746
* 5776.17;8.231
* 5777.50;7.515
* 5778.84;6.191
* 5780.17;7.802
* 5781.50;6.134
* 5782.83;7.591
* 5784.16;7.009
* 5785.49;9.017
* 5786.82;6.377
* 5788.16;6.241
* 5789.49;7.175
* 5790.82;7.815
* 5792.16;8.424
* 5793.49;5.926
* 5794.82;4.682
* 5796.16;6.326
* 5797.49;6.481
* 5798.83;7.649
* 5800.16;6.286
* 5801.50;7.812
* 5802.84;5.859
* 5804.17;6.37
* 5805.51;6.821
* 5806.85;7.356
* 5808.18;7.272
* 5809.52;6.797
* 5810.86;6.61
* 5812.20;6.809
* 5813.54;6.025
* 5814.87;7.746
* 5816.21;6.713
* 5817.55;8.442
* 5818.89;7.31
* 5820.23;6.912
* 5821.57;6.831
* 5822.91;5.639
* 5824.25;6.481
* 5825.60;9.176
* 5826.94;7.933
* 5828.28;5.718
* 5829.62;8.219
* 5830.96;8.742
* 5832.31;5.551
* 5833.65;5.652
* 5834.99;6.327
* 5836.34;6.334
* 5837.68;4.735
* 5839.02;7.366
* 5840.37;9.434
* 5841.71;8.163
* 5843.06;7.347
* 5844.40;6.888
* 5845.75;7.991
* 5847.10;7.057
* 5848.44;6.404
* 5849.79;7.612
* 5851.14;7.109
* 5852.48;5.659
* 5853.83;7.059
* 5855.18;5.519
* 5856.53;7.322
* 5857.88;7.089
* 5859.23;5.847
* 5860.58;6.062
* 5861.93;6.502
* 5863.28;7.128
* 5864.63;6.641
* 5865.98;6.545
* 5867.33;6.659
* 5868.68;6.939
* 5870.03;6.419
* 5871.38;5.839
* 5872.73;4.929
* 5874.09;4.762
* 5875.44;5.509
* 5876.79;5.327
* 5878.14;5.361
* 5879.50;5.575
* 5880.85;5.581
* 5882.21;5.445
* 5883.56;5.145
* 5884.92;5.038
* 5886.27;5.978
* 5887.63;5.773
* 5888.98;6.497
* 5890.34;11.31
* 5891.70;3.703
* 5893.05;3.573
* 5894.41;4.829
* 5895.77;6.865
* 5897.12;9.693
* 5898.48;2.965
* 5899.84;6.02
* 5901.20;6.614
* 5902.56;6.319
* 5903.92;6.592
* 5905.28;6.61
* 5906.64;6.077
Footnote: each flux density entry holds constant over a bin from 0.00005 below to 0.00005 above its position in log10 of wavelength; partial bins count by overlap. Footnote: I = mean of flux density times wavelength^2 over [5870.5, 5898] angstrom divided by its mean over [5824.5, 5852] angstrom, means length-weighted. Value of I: 0.83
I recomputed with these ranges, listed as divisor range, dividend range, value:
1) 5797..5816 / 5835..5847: 1.07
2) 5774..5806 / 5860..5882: 0.89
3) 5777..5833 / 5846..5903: 0.90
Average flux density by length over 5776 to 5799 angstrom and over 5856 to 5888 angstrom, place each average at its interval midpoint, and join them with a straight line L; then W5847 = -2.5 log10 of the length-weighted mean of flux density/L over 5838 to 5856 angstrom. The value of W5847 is -0.142 mag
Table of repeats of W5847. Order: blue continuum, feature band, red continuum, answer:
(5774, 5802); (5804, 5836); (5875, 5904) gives -0.05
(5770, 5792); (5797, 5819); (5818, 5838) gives 0.01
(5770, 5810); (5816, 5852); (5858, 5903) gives -0.10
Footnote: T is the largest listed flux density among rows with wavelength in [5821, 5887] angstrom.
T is 9.434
